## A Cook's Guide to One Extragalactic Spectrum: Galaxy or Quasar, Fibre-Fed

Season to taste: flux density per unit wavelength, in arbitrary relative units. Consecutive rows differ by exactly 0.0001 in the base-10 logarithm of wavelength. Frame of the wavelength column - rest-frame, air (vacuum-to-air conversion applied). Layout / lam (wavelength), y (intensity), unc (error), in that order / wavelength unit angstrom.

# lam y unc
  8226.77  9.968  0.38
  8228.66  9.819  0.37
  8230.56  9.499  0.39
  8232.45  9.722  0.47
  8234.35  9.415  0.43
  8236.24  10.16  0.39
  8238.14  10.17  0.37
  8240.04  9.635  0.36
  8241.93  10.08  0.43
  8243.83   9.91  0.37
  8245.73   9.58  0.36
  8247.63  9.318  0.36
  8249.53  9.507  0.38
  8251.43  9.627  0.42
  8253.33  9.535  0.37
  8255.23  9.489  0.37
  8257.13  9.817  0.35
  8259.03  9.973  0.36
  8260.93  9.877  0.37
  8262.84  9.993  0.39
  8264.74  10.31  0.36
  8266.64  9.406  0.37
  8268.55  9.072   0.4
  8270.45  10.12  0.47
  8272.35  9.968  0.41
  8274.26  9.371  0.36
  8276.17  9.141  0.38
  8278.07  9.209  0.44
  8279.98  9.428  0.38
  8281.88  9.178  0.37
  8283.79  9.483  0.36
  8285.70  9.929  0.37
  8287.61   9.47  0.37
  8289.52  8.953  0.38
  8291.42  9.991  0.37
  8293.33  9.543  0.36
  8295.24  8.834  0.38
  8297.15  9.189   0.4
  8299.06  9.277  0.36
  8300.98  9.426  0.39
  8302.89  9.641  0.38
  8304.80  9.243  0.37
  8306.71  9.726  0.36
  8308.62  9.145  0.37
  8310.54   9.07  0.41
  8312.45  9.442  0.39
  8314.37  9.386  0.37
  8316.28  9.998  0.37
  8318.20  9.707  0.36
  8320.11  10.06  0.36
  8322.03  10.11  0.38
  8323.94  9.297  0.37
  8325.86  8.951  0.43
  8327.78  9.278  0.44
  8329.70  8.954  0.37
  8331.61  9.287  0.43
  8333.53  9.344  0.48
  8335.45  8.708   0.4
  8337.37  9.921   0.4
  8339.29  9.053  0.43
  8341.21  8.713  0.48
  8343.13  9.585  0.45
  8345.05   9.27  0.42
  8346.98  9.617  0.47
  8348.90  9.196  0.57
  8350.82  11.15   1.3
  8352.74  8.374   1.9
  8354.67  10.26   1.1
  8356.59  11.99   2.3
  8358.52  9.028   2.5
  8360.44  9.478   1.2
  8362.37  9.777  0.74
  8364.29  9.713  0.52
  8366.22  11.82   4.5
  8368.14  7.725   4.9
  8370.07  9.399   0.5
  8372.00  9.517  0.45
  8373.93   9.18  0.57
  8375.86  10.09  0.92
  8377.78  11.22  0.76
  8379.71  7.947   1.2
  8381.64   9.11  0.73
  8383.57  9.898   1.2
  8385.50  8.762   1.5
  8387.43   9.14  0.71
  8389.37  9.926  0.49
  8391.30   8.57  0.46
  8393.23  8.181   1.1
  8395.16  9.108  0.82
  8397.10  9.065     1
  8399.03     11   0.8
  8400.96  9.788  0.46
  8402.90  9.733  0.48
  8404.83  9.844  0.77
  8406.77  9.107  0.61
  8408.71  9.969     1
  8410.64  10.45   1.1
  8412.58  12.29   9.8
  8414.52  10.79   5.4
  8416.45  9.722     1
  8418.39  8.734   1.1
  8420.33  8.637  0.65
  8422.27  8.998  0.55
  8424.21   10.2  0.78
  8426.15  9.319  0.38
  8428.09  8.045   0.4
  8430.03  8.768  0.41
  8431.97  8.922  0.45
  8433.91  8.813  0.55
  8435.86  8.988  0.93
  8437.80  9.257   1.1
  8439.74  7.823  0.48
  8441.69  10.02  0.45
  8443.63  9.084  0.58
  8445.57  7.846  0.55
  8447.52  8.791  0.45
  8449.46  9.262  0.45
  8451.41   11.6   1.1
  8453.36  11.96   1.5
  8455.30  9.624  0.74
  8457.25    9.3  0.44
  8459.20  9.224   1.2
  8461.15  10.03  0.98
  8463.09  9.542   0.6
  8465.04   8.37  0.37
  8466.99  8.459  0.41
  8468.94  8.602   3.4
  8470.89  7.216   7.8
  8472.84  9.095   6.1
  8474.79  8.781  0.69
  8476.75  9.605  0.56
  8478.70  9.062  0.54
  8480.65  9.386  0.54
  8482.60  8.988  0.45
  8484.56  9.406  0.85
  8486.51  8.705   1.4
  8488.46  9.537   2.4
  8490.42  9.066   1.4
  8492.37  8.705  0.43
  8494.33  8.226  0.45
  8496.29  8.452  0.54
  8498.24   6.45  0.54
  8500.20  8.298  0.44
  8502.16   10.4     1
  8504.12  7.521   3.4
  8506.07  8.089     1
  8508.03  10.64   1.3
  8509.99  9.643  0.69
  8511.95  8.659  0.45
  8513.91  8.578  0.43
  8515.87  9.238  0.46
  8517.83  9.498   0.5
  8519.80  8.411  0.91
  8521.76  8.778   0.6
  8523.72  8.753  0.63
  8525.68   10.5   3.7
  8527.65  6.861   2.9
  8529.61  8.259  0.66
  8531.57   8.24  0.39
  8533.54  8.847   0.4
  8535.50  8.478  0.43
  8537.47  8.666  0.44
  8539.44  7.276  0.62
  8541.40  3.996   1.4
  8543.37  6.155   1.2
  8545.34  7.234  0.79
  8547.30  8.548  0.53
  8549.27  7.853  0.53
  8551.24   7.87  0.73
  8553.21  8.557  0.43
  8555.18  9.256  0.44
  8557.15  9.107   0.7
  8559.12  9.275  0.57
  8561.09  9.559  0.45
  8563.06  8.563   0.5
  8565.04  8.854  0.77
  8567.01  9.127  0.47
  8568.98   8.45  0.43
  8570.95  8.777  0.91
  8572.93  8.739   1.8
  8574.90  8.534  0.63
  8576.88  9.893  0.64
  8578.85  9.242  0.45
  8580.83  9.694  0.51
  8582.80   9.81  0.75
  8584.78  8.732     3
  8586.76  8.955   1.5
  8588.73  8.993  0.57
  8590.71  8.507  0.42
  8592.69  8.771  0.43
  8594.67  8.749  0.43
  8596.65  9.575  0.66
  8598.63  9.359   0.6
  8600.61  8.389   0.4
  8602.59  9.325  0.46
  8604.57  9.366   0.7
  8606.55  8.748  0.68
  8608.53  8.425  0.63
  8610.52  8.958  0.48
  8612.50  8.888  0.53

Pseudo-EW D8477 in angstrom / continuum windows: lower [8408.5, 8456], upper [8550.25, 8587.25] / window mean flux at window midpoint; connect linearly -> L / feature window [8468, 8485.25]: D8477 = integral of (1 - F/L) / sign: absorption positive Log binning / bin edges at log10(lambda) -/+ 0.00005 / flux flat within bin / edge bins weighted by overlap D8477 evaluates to 0.8 angstrom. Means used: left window 9.51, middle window 8.89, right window 9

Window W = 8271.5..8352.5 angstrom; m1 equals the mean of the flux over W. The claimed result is 9.42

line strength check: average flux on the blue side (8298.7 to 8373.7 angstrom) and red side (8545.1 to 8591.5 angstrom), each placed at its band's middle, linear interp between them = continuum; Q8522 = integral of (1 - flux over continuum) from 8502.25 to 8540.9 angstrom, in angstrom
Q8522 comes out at 1.5 angstrom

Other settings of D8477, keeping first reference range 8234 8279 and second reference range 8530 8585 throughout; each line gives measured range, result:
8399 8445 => -2.24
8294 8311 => 0.39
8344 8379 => -2.03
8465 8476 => 0.47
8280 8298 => 0.32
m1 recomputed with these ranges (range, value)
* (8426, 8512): 9.01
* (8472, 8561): 8.56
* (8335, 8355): 9.43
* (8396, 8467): 9.51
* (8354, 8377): 9.84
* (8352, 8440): 9.5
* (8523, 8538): 8.57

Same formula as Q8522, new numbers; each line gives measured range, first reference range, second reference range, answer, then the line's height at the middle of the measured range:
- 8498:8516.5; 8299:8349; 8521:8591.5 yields -0.3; 8.71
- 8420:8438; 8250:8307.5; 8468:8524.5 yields 0.1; 9.04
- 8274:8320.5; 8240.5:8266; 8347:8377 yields 1.7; 9.77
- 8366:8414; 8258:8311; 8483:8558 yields -3.1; 9.03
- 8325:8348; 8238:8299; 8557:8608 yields 0.6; 9.47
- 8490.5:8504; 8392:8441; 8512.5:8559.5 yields 0.3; 8.63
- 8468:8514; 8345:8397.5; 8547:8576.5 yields 1.2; 9.05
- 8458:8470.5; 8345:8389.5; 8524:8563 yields -0.2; 8.83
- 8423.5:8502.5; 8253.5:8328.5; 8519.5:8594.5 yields -1.4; 8.88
